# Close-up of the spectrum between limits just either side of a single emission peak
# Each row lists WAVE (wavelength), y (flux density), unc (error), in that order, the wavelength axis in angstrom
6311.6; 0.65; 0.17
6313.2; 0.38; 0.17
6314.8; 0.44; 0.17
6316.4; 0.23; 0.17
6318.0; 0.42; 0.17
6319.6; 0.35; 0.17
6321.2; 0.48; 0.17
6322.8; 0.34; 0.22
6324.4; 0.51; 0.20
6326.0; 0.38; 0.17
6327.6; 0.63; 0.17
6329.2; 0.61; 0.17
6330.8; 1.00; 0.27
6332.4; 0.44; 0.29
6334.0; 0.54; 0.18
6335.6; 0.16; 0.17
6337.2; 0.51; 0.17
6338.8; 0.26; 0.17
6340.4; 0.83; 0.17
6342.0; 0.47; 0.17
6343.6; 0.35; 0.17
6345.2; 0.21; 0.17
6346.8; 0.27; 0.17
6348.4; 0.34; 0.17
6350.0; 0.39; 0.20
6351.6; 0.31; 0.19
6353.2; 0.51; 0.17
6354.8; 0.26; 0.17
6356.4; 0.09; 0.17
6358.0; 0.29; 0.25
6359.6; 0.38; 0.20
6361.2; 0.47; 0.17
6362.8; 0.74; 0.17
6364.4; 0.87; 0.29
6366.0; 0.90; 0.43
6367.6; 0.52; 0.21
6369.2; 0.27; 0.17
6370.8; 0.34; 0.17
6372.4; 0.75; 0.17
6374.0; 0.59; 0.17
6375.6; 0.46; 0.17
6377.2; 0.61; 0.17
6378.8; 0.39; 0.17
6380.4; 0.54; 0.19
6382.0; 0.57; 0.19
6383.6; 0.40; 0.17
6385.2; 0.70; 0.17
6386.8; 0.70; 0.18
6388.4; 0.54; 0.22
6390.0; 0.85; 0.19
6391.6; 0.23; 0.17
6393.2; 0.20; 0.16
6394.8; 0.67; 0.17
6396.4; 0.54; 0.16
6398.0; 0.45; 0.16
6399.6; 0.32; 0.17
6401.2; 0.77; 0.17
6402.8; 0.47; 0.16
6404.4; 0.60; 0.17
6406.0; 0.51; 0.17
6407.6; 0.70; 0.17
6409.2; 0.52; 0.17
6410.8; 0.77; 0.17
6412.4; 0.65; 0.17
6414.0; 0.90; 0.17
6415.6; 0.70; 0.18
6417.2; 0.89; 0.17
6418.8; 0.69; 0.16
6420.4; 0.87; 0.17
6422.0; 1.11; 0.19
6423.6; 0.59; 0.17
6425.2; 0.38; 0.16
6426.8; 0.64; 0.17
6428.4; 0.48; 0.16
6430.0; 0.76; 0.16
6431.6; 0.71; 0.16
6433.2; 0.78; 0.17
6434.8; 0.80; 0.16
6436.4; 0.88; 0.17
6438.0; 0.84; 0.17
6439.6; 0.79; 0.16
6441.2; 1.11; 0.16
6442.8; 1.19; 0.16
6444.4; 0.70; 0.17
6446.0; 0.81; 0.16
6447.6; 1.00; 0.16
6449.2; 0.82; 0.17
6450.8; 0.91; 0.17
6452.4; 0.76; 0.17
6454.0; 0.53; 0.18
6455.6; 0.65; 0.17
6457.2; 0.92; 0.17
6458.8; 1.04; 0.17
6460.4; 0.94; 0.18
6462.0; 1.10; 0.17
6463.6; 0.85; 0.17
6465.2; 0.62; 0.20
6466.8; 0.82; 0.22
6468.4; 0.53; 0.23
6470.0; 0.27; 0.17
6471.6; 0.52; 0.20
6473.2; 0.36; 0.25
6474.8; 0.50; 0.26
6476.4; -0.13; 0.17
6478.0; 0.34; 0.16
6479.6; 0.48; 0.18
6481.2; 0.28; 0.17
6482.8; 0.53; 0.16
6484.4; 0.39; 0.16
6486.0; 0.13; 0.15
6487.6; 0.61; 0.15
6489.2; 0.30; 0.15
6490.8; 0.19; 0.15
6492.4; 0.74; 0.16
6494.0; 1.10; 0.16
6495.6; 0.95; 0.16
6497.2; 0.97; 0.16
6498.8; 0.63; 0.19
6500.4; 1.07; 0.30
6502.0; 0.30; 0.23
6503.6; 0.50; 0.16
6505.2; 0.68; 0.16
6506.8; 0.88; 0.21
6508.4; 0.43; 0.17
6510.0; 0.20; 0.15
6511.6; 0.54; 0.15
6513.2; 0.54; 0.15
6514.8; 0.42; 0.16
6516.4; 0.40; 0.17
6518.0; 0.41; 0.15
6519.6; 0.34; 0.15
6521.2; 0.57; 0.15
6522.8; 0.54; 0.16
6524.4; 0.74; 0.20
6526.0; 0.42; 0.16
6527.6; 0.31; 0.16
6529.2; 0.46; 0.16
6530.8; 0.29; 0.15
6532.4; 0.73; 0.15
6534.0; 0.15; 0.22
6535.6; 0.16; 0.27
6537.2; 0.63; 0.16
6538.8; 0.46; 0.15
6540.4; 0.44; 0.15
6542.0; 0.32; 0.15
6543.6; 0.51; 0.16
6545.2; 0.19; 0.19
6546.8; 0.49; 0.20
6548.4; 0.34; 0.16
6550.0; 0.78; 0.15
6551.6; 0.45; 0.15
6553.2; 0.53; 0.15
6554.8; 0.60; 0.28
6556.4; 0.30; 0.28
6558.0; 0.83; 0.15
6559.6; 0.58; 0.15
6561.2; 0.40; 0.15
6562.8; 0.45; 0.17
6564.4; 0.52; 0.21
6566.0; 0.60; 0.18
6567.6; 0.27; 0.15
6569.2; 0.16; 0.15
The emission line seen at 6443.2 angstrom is C IV 1549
